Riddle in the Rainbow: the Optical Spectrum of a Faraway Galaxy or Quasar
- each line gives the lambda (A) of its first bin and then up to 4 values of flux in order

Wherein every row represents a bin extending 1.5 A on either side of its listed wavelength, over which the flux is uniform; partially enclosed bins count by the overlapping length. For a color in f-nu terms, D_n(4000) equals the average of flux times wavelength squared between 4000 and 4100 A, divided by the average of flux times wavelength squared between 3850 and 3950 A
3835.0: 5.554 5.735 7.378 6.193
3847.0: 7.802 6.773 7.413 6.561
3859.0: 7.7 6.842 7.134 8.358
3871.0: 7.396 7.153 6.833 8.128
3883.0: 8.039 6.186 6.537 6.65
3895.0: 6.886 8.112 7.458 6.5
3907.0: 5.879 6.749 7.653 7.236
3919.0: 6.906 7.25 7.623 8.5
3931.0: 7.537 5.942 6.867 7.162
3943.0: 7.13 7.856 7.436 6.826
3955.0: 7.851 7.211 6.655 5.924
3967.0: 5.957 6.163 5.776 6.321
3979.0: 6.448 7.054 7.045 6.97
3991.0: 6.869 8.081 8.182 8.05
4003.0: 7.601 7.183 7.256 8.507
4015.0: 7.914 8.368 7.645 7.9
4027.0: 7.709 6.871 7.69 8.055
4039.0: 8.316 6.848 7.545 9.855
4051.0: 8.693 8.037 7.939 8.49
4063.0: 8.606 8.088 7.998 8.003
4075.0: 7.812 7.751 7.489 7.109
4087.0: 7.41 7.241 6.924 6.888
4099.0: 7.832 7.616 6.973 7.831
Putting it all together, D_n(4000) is 1.17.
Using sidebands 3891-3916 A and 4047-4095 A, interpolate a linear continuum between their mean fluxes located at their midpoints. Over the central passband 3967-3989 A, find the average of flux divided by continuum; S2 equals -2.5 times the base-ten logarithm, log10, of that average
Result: 0.15 mag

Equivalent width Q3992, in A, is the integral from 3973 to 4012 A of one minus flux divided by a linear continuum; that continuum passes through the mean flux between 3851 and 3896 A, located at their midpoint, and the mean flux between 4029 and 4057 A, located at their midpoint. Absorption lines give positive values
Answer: 2.61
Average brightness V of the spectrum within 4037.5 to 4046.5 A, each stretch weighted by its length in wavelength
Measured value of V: 7.57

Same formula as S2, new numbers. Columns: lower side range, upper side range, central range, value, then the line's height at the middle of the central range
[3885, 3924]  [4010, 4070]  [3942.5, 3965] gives 0.03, 7.34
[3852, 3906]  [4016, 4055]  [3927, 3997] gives 0.10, 7.61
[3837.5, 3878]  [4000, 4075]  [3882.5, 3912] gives 0.07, 7.31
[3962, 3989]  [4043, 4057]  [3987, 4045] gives -0.03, 7.49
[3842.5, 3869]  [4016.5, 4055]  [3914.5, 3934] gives 0.01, 7.48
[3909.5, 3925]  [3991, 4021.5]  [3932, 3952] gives 0.05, 7.4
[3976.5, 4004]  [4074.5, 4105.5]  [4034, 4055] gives -0.12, 7.35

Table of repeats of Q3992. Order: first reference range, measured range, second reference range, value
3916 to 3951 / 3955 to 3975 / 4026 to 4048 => 2.74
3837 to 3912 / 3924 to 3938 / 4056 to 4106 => -0.13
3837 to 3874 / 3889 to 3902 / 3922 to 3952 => 0.06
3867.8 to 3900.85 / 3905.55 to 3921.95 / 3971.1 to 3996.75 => 0.52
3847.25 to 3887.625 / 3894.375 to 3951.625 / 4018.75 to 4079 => 2.38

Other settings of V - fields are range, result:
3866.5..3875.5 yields 7.64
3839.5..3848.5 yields 7.12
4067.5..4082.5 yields 7.81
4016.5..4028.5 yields 7.91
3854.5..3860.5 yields 7.13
